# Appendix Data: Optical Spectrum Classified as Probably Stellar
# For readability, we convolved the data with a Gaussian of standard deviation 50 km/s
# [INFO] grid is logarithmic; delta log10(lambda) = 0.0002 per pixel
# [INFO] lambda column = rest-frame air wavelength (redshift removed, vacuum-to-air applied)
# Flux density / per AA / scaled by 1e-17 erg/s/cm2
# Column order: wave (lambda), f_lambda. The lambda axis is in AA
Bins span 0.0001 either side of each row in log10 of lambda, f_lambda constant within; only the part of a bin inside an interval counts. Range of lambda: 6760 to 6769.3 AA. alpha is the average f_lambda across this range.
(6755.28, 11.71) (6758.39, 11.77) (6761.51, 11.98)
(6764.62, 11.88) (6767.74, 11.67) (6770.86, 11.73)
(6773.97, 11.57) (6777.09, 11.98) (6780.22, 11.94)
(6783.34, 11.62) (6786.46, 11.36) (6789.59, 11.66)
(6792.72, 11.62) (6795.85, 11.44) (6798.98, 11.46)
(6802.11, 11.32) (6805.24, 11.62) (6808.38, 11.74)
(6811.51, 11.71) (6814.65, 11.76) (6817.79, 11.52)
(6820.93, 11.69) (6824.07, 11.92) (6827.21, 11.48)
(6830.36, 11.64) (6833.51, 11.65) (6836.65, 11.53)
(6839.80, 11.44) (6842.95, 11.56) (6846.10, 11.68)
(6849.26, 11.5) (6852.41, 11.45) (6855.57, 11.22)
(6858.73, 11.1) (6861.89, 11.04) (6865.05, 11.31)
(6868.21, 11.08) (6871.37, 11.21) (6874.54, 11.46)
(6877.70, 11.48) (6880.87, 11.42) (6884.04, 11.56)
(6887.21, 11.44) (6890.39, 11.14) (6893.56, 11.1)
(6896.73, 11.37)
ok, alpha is 11.8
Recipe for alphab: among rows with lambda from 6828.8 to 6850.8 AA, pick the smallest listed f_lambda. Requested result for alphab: 11.44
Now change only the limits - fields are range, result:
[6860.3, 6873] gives 11.04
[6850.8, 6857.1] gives 11.22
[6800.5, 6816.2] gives 11.32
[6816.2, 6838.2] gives 11.48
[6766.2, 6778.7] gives 11.57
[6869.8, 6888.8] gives 11.21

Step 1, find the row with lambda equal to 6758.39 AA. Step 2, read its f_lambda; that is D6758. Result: 11.77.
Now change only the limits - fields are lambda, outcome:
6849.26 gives 11.5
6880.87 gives 11.42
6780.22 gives 11.94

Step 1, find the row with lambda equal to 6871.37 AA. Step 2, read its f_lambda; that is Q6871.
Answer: 11.21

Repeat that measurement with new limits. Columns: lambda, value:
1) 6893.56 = 11.1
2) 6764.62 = 11.88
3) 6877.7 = 11.48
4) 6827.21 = 11.48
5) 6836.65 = 11.53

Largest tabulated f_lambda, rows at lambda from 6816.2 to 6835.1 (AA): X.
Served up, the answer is 11.92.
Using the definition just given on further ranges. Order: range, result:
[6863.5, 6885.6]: 11.56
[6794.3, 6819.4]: 11.76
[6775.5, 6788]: 11.98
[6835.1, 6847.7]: 11.68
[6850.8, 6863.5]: 11.45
